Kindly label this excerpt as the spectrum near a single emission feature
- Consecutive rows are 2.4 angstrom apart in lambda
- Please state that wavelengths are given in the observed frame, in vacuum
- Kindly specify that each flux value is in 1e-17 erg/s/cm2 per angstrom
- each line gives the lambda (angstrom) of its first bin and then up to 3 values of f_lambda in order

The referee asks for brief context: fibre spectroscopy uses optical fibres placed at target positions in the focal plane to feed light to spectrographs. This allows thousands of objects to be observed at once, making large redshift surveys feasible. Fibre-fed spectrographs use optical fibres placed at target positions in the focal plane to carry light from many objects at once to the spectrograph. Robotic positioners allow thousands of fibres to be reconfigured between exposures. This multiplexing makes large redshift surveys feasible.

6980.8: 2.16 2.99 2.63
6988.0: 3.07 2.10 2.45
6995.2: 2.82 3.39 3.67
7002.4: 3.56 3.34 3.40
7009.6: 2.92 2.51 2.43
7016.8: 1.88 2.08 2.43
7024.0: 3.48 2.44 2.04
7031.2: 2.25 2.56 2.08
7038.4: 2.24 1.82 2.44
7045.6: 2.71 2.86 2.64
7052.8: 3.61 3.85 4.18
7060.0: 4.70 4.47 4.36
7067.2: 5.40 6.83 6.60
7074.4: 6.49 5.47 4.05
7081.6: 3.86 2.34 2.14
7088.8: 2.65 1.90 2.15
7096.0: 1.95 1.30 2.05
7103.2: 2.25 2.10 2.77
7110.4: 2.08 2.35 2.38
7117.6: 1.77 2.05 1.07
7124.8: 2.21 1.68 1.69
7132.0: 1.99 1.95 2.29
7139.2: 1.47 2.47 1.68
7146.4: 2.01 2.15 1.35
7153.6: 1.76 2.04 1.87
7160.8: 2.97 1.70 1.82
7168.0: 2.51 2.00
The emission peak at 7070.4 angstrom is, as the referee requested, [O III] 5007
